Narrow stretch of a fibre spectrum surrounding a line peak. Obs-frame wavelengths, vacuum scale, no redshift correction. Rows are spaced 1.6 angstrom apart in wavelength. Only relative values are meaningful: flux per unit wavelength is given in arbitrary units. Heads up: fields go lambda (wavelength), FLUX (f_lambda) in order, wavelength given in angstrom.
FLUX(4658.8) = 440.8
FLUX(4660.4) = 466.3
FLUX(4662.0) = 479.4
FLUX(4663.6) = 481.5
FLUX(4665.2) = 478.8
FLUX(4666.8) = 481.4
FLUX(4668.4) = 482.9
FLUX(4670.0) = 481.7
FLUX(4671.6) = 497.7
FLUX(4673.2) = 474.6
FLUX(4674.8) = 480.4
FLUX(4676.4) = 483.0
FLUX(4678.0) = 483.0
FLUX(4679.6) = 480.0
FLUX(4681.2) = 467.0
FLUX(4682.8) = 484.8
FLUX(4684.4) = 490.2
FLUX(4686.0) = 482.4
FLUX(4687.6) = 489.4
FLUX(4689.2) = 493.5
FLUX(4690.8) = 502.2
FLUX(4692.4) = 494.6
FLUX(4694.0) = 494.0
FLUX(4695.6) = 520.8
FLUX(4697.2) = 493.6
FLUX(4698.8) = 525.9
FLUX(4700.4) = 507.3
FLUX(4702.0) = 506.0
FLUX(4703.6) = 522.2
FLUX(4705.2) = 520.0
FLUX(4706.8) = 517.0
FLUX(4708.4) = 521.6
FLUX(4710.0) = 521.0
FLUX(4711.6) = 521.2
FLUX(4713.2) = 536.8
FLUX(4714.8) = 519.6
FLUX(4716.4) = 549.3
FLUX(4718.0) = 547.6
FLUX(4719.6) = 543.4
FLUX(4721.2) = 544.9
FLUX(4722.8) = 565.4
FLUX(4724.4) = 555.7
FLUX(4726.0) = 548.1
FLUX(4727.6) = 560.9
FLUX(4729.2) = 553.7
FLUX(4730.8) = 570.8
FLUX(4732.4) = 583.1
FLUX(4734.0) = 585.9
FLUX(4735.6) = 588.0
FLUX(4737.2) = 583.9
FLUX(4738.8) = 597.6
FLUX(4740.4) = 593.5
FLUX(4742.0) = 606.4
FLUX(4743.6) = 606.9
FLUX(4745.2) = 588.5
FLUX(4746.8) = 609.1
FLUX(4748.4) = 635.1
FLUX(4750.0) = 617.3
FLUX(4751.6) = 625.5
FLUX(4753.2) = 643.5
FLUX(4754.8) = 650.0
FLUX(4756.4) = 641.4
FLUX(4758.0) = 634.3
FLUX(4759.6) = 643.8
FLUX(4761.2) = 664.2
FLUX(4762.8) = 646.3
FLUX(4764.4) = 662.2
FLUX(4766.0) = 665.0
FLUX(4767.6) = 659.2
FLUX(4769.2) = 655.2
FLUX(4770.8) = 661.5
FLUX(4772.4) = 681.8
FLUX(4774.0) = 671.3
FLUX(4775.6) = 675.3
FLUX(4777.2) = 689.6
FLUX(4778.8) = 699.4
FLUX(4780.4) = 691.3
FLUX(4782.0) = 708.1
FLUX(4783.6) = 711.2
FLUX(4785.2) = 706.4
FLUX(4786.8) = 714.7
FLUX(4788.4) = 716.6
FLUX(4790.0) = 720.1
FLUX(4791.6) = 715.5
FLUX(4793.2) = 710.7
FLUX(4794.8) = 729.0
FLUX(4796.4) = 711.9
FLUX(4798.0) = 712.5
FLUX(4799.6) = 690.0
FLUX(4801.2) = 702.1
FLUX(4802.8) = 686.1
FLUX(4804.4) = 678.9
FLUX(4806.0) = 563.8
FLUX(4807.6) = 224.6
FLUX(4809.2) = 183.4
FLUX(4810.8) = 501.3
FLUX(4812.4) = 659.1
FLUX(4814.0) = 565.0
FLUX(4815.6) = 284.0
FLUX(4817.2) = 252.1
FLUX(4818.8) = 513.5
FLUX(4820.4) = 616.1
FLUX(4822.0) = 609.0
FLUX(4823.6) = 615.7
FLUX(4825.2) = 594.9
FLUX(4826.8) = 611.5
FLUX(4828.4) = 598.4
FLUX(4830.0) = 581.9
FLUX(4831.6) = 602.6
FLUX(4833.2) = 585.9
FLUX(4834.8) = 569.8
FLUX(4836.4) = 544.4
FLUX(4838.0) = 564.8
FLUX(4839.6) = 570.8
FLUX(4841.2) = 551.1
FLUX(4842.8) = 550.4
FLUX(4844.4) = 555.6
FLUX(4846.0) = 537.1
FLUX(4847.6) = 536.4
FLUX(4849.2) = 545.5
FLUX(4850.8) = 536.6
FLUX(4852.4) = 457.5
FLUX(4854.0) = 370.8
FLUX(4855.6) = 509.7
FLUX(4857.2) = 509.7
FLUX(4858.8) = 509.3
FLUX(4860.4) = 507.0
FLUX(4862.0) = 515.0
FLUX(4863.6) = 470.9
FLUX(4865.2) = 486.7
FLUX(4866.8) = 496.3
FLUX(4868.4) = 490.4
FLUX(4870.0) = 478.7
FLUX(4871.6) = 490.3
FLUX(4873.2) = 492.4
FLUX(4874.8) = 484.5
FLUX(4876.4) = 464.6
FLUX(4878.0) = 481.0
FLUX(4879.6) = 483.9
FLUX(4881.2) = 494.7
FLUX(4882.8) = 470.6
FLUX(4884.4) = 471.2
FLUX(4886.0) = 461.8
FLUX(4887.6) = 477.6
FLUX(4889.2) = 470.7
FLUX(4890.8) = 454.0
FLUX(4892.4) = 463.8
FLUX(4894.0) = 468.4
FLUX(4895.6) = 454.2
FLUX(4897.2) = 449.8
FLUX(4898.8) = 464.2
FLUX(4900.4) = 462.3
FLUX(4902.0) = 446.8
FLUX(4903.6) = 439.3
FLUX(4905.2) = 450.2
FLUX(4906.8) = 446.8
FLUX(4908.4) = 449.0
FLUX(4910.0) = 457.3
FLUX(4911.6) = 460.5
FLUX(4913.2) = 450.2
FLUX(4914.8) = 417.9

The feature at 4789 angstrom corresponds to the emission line C IV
